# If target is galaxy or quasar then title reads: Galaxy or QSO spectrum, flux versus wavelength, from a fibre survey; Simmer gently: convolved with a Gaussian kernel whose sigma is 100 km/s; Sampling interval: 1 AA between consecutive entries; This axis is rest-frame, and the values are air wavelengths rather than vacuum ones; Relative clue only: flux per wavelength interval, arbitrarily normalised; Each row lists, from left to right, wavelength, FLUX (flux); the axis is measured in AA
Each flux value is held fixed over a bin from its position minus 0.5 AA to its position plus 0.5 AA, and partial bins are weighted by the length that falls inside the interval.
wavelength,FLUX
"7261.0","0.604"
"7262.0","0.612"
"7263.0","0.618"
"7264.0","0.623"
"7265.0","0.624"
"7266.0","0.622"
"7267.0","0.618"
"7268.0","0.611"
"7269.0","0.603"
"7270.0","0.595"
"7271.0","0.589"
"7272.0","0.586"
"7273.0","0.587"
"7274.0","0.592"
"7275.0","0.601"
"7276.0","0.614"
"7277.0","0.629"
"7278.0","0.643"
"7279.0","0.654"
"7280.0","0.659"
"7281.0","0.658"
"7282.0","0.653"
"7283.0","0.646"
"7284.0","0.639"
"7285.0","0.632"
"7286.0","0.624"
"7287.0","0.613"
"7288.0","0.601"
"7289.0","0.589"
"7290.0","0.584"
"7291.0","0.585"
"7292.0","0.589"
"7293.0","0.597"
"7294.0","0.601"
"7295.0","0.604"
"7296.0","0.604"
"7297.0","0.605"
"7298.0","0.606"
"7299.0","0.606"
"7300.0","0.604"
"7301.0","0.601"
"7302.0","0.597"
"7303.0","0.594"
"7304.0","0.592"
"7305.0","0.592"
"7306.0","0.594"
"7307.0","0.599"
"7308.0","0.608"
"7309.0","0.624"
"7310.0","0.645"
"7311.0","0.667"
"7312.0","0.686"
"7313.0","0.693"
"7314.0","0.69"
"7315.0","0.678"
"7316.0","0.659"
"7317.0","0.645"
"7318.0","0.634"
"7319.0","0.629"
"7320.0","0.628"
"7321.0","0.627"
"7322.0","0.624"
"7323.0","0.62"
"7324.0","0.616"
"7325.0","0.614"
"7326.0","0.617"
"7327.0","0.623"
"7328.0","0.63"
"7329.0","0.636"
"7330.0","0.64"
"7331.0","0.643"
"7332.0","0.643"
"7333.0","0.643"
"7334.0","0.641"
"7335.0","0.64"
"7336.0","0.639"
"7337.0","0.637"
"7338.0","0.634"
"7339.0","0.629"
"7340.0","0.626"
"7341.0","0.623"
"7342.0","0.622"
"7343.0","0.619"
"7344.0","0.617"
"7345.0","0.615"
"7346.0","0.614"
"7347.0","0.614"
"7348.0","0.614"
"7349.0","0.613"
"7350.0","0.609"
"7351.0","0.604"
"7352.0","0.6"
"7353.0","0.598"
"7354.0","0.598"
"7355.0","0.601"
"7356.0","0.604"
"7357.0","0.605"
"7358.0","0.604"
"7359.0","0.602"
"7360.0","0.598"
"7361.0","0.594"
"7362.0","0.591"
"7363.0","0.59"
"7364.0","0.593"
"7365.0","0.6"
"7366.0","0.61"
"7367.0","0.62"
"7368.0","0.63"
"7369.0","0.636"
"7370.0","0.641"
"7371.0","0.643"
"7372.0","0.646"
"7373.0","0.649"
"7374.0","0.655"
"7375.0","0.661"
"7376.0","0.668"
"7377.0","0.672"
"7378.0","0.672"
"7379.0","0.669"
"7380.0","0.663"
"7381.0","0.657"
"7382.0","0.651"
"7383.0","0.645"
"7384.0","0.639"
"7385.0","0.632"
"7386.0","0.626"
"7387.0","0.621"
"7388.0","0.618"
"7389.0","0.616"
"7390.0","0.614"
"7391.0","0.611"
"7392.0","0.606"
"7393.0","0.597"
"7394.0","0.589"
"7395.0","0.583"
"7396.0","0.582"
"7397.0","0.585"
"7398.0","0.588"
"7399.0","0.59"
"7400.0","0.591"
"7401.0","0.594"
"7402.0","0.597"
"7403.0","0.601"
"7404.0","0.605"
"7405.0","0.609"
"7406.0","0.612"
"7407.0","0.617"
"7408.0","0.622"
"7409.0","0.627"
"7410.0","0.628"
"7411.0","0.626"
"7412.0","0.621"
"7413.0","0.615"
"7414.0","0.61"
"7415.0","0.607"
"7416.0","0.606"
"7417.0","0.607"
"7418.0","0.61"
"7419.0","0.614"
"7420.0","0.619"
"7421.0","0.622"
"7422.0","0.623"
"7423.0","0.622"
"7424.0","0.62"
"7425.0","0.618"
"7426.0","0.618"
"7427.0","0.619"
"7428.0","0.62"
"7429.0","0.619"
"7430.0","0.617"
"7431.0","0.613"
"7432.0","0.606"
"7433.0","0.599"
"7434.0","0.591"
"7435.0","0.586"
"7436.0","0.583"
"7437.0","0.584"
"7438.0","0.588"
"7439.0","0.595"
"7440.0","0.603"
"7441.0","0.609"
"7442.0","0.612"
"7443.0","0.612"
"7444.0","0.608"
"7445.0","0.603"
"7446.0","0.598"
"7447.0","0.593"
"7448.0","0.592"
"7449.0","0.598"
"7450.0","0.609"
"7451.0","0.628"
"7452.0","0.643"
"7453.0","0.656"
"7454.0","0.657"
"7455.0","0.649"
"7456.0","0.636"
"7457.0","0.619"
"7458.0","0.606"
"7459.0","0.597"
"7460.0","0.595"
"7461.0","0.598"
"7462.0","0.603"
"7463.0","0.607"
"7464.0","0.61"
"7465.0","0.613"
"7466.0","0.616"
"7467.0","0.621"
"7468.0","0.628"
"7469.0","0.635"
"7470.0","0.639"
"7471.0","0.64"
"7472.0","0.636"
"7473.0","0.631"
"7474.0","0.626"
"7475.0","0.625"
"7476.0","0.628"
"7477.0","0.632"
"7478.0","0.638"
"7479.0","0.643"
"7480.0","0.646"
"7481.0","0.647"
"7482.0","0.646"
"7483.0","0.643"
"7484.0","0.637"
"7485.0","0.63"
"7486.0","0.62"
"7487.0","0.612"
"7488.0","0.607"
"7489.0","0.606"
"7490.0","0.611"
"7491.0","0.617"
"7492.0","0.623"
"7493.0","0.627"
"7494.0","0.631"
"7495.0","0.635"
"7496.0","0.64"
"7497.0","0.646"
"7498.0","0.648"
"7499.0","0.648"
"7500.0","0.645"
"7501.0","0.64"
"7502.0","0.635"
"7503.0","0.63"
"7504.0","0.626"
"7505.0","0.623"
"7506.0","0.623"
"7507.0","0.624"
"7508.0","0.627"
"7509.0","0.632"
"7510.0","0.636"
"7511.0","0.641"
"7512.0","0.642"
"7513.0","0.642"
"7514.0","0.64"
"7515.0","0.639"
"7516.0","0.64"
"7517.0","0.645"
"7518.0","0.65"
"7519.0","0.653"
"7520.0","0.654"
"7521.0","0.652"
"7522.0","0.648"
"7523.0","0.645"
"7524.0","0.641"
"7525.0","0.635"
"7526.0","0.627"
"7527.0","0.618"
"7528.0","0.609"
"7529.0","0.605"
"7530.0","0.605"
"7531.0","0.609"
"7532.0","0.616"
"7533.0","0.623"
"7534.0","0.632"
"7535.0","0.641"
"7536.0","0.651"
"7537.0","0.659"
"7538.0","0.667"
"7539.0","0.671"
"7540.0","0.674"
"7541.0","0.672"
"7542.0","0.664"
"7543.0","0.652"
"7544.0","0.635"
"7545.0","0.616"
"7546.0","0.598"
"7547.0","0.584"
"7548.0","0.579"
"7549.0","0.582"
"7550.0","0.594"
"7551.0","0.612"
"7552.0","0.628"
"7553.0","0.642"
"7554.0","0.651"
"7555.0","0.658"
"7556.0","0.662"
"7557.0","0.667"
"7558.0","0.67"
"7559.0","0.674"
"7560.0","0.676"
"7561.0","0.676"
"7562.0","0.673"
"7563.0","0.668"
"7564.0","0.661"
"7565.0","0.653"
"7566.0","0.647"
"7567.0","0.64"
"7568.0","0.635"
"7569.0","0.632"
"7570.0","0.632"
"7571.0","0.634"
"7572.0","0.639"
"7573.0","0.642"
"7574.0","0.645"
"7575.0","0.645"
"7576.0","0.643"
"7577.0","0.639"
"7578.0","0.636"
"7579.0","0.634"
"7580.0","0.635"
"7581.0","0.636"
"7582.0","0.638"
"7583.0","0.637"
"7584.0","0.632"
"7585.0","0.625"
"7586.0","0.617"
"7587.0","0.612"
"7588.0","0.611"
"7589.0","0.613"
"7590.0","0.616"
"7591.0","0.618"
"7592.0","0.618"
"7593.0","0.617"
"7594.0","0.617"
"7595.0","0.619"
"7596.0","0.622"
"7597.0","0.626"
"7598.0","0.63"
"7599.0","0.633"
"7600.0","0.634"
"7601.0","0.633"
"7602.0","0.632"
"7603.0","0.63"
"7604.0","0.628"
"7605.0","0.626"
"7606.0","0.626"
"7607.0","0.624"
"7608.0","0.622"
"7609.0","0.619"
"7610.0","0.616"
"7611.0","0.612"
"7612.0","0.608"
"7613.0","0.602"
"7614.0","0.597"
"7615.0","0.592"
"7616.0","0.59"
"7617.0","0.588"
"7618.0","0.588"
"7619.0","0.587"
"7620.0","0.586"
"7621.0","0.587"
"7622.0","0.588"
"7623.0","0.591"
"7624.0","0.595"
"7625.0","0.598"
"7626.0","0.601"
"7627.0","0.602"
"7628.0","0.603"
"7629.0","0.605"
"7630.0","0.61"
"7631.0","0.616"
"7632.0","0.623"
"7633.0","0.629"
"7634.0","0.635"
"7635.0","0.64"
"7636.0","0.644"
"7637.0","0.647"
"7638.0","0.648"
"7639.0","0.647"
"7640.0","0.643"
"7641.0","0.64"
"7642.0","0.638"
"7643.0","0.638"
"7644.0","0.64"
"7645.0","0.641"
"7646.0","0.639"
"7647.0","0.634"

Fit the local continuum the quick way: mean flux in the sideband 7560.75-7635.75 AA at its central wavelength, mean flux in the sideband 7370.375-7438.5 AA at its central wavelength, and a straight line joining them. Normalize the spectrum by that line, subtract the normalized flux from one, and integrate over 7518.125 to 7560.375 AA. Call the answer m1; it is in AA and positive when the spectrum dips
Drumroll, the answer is -1.1 AA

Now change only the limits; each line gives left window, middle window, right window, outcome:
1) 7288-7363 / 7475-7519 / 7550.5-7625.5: -0.6 AA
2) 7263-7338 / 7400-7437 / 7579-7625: 0.5 AA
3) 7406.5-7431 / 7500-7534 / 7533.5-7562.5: 0.2 AA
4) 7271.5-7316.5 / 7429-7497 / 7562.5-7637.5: 0.3 AA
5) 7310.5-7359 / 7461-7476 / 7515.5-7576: 0.3 AA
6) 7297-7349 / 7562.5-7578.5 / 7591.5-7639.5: -0.7 AA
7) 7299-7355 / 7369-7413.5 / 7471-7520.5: 0.3 AA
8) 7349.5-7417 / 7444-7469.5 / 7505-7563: 0.5 AA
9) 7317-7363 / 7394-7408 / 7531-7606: 0.6 AA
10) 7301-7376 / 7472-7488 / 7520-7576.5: 0.0 AA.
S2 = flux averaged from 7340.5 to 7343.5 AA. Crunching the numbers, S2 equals 0.621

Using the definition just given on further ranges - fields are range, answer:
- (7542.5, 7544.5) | 0.643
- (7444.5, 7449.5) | 0.597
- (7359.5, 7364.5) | 0.593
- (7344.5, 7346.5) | 0.615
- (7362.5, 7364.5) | 0.591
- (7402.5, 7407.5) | 0.609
